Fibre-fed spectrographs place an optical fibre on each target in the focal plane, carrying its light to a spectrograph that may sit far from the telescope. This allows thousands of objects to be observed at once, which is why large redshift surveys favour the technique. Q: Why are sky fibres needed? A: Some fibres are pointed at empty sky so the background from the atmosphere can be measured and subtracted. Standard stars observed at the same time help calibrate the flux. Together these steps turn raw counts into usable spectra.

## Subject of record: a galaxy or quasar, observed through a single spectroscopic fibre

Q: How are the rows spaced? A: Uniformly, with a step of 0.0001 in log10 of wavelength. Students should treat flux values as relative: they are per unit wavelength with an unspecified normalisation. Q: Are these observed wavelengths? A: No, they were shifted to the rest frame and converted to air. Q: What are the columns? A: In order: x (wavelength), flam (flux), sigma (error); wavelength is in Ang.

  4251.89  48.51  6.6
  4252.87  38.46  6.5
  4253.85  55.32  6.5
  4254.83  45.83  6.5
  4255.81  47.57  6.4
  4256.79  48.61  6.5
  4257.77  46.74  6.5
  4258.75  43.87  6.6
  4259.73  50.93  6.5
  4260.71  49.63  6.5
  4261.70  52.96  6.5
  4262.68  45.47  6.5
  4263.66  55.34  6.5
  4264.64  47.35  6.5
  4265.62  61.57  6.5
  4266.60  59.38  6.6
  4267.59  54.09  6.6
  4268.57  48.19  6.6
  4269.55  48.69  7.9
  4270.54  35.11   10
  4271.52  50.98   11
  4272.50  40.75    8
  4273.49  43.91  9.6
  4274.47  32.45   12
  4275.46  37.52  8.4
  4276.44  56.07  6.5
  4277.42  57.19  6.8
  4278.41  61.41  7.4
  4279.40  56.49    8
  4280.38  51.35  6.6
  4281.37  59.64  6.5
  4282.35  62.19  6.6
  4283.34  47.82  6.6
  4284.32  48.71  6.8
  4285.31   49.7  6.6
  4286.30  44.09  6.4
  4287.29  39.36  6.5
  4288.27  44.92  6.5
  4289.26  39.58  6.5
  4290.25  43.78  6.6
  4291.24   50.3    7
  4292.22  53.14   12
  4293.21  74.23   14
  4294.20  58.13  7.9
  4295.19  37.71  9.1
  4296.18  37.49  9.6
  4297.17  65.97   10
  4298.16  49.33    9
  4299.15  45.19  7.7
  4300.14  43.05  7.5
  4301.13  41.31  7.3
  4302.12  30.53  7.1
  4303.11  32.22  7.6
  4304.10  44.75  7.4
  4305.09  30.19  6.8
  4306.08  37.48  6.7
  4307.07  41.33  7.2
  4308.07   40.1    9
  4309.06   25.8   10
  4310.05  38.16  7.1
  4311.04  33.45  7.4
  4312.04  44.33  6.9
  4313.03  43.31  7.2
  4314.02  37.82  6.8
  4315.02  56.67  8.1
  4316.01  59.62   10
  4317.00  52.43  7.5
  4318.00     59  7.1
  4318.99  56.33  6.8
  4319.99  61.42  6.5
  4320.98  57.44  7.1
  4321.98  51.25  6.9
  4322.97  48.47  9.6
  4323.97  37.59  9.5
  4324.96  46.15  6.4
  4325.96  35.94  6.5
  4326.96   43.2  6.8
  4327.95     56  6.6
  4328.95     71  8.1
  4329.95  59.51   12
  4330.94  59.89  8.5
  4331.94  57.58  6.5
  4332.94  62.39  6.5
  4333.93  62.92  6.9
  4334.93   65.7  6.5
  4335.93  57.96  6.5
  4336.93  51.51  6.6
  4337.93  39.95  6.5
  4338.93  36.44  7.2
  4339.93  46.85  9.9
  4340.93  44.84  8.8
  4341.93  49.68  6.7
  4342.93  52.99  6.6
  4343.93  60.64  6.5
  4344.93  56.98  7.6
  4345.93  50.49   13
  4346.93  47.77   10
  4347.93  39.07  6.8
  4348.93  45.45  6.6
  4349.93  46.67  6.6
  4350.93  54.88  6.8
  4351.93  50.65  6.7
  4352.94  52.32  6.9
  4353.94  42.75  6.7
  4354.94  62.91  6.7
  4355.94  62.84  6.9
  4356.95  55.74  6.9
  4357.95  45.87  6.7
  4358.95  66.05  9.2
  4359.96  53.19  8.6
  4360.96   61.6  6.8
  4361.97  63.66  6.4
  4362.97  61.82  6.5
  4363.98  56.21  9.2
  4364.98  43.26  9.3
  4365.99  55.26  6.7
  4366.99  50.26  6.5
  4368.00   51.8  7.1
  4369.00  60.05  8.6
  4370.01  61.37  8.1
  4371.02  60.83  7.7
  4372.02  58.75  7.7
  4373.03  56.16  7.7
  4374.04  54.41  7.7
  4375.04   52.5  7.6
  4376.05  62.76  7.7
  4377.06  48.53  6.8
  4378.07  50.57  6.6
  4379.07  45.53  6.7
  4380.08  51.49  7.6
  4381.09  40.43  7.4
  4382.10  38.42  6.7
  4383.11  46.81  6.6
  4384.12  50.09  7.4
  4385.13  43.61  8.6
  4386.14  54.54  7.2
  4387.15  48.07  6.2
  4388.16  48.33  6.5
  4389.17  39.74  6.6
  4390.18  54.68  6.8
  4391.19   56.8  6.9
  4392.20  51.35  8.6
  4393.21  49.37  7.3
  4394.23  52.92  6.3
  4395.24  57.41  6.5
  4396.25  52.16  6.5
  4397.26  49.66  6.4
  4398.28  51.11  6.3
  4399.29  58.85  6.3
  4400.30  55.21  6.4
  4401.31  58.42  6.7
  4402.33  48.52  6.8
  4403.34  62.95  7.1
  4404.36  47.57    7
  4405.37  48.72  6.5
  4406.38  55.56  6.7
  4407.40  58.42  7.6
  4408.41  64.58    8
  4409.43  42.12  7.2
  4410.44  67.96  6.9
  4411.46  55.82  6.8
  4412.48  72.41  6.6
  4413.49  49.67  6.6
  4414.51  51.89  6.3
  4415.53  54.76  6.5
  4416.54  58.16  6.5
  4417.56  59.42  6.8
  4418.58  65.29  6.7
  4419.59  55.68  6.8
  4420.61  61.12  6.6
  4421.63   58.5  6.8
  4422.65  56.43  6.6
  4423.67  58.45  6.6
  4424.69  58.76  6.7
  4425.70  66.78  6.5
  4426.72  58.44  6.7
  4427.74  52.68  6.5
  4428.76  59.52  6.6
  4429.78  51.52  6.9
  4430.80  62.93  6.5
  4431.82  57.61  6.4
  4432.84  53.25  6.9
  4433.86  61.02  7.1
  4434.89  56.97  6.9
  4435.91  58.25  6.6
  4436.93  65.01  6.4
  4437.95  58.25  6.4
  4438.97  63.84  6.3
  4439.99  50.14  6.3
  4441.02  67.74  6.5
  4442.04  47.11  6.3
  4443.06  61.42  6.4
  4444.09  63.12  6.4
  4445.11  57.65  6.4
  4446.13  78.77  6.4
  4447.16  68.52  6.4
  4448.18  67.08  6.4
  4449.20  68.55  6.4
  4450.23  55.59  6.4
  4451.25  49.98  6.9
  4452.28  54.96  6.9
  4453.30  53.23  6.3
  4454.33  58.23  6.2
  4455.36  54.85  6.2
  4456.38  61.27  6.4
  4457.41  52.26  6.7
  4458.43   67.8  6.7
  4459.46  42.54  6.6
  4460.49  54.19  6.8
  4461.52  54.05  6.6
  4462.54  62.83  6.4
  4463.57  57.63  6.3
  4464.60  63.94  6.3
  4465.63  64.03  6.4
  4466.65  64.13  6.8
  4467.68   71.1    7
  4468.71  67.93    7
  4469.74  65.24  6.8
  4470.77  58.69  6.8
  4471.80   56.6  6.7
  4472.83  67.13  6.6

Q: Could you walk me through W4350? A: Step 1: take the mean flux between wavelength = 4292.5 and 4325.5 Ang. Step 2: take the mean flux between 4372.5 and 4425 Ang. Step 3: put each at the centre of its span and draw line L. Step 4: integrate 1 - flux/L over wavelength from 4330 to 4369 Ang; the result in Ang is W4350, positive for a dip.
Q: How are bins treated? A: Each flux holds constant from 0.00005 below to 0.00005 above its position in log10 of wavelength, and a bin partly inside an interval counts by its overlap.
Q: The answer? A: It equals -3.2 Ang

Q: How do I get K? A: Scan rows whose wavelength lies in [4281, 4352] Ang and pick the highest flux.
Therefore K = 74.23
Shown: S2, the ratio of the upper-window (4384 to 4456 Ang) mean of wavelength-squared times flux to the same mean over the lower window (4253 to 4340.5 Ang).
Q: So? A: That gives 1.23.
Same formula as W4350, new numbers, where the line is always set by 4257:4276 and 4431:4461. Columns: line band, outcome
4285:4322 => 3.0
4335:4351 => 1.0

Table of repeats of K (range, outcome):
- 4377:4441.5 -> 72.41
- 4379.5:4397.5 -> 57.41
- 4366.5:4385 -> 62.76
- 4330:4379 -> 66.05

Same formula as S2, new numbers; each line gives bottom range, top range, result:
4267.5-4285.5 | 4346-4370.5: 1.13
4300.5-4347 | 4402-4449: 1.27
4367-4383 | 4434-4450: 1.21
